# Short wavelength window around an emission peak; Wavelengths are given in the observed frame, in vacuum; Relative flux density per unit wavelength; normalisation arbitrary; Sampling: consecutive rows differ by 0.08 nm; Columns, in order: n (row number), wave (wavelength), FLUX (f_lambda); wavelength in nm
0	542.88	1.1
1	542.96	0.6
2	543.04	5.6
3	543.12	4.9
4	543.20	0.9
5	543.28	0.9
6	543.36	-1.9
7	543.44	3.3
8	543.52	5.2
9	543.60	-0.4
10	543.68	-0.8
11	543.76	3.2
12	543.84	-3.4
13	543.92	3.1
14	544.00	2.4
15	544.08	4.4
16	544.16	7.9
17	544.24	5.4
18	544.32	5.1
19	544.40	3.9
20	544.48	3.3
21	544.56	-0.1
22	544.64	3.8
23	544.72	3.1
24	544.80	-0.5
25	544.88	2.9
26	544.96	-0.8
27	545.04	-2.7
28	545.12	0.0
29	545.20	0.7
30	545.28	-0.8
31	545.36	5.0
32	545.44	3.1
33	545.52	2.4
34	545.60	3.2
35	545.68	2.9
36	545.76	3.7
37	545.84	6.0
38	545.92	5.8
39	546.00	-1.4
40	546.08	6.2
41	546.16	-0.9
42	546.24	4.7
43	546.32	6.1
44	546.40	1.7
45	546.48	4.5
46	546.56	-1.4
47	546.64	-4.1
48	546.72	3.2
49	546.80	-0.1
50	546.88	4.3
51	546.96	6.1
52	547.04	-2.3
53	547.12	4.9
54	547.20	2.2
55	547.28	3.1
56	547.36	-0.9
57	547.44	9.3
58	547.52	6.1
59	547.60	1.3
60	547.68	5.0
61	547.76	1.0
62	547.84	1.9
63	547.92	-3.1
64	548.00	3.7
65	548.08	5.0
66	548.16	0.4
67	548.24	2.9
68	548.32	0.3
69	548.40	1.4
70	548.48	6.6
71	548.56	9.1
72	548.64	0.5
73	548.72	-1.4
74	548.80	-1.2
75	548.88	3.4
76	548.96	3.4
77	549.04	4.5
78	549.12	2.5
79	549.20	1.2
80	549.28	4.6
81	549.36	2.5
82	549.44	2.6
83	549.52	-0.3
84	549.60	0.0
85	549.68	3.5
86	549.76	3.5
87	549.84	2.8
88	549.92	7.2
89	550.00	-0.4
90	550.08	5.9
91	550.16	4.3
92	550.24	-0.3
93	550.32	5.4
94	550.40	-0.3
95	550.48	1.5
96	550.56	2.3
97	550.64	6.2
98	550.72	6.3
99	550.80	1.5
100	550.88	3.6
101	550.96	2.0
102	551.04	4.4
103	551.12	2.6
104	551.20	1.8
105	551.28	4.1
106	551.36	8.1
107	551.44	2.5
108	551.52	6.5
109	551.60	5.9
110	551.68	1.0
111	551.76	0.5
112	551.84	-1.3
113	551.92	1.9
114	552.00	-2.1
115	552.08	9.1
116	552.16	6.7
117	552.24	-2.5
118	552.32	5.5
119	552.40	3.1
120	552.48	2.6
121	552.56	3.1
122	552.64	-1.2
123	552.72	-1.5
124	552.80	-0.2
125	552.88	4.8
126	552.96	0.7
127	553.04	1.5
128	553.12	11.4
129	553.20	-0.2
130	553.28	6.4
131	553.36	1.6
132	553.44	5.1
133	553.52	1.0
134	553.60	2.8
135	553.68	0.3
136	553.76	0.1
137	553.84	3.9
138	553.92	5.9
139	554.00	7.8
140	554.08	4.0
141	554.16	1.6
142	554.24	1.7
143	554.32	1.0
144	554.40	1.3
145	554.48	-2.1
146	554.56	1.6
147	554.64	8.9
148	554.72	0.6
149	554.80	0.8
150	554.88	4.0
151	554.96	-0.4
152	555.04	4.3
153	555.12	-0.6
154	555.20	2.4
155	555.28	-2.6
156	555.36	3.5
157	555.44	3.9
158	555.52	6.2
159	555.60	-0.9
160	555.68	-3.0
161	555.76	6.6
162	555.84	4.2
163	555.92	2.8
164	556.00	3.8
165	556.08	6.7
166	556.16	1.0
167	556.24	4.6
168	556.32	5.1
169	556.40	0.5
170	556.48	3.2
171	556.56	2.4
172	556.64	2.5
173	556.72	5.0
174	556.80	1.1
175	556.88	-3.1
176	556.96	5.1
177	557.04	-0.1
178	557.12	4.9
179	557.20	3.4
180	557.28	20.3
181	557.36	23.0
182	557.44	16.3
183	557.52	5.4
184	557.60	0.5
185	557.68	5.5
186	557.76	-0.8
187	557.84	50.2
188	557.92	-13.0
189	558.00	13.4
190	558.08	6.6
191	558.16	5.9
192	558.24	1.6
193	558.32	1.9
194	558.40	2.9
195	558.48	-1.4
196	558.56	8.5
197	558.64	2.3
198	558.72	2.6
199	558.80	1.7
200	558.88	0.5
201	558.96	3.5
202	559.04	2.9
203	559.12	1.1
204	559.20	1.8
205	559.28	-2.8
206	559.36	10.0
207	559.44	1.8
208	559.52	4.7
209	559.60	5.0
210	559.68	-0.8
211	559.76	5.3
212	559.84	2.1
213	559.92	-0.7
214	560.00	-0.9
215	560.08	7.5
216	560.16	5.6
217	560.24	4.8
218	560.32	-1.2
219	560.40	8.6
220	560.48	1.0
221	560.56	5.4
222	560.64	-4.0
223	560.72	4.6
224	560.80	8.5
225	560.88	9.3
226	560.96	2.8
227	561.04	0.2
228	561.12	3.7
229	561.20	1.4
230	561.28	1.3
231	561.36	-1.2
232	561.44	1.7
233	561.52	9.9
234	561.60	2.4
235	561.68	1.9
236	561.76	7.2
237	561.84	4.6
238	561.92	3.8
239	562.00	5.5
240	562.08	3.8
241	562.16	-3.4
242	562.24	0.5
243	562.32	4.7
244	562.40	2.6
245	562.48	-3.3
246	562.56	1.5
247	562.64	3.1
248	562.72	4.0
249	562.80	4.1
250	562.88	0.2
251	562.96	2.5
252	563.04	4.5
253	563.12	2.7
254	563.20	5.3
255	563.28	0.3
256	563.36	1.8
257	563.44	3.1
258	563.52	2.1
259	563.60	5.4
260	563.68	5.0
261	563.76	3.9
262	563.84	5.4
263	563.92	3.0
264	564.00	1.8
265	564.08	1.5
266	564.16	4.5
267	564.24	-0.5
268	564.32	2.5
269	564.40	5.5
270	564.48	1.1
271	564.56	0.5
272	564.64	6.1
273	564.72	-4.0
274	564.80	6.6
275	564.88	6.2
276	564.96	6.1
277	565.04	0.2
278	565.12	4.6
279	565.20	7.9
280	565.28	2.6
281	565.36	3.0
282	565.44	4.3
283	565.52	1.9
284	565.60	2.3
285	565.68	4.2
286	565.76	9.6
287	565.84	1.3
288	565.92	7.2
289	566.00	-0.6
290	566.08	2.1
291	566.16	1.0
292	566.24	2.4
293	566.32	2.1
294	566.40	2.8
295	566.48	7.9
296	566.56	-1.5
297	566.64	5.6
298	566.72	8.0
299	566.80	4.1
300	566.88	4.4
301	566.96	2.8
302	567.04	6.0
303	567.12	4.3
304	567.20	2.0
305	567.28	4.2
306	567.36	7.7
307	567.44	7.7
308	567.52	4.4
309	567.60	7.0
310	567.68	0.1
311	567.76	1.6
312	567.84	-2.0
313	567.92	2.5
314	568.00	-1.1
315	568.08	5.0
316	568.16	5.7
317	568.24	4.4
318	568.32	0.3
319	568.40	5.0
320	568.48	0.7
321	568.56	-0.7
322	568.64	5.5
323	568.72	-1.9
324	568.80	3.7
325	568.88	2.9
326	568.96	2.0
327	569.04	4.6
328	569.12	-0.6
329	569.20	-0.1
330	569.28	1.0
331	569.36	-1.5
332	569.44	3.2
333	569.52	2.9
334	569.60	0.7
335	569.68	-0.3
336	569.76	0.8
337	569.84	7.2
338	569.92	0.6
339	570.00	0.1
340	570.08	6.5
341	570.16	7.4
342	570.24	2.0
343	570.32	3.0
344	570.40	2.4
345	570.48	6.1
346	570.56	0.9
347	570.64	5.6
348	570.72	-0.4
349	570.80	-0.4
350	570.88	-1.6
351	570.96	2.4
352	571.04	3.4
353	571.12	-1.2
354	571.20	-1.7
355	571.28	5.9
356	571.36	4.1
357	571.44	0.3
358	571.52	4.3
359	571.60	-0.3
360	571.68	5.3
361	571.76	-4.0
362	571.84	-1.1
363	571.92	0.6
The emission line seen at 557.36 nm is [O III] 5007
